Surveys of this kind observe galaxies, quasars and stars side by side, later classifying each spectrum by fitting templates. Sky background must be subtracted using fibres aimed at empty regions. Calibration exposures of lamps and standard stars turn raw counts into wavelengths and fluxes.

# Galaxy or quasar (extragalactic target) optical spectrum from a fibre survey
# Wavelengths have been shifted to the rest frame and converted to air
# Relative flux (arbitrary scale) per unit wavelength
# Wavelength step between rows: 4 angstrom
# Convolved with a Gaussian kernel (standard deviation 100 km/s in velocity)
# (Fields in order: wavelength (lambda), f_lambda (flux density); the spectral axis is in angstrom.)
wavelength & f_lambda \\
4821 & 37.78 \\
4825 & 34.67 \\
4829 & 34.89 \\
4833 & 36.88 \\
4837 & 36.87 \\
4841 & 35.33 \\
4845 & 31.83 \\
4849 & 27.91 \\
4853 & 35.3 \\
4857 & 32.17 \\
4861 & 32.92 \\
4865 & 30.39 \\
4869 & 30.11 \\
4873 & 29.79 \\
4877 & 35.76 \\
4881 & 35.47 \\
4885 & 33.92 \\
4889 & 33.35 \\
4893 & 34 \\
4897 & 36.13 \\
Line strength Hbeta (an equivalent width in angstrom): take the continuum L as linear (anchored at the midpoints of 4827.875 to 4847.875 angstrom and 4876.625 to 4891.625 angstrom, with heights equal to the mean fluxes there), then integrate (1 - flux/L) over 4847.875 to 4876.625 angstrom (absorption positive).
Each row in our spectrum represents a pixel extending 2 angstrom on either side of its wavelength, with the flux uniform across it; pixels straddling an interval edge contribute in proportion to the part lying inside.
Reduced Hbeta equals 2.5 angstrom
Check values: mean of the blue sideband 34.9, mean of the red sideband 34.5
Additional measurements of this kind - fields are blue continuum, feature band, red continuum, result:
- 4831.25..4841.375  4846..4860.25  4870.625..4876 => 0.86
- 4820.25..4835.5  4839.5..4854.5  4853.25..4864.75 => 0.66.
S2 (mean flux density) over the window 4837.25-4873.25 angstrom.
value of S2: 32.1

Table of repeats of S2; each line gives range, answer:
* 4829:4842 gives 36.2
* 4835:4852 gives 33.1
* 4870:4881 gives 33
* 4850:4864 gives 32.8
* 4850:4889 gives 32.8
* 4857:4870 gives 31.4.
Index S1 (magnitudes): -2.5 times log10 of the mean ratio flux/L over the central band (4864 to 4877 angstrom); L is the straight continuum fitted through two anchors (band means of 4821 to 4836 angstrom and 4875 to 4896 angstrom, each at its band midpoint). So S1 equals 0.13 mag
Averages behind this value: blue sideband 35.9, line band 30.9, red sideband 34.6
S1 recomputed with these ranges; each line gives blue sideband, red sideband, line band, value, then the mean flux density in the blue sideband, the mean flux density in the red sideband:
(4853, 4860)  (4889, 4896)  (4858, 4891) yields 0.03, 33.2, 34.1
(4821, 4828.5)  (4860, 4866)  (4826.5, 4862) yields -0.01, 35.5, 31.7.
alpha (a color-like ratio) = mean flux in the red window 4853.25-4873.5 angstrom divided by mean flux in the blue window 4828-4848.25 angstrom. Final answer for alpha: 0.91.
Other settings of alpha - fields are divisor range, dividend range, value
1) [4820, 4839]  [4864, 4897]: 0.92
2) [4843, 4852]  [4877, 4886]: 1.15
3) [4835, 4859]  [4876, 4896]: 1.04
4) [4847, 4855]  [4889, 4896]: 1.08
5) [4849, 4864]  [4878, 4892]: 1.06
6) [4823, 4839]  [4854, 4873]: 0.88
